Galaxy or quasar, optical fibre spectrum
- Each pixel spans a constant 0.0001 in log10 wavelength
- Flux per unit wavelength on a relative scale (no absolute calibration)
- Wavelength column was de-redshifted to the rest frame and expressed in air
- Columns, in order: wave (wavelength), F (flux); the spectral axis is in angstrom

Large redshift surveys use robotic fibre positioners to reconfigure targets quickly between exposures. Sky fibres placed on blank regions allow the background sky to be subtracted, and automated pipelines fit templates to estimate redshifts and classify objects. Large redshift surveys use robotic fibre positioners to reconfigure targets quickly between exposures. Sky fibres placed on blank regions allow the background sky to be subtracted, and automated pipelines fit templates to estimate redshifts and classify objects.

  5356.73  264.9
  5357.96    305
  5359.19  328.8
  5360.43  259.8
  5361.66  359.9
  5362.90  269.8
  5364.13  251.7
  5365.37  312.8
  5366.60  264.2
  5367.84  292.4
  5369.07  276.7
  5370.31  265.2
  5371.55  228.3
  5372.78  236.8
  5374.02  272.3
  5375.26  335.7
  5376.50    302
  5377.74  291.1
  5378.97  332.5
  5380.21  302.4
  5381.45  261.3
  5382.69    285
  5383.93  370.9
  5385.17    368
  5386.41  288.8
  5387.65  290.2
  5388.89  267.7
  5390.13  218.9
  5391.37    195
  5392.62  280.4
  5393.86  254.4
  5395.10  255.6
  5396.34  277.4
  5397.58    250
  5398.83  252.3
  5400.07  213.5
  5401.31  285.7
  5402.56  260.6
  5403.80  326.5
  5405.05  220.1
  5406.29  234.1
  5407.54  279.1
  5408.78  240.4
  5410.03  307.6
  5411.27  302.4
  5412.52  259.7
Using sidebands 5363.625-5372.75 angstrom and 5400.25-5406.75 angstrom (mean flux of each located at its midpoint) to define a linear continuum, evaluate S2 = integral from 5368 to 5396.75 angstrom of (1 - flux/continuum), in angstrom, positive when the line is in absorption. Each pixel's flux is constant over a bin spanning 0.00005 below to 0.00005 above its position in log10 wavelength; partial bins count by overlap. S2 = -1.6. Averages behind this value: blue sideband 268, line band 281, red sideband 263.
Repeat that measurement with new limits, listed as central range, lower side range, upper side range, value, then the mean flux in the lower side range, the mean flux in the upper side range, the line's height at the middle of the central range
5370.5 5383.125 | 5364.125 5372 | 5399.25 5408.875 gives -0.7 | 272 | 258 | 269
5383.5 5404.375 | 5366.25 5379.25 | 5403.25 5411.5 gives 0.2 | 281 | 271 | 275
